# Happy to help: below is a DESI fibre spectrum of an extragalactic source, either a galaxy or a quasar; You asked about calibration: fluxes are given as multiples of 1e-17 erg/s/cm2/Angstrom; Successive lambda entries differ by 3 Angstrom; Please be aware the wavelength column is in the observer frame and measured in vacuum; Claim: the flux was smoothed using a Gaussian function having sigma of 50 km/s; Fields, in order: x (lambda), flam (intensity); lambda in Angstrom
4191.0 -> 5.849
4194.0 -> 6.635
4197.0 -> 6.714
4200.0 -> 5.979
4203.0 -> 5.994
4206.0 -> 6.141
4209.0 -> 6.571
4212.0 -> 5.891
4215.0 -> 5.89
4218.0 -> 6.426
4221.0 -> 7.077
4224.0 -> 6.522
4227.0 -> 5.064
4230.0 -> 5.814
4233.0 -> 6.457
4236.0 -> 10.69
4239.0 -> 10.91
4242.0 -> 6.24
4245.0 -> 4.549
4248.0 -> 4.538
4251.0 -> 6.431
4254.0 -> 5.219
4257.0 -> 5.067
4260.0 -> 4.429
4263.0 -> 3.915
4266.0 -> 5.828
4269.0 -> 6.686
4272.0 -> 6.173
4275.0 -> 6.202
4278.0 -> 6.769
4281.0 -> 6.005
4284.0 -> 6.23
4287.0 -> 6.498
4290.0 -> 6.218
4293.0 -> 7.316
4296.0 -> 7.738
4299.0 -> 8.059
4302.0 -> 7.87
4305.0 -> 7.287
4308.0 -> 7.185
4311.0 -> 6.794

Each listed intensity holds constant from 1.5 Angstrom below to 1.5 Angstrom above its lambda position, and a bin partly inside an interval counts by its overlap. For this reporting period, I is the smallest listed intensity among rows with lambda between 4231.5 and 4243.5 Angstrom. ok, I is 6.24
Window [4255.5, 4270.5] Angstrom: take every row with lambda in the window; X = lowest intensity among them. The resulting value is 3.915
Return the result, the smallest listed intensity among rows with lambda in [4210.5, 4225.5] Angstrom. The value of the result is 5.89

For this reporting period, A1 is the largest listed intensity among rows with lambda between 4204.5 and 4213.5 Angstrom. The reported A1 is 6.571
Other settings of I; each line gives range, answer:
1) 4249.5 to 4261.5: 4.429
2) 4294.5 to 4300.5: 7.738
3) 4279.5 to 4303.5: 6.005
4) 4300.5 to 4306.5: 7.287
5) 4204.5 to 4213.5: 5.891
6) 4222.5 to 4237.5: 5.064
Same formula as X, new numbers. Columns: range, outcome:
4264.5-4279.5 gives 5.828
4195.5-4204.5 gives 5.979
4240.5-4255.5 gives 4.538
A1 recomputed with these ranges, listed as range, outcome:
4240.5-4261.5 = 6.431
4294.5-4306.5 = 8.059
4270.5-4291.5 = 6.769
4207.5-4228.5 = 7.077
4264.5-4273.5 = 6.686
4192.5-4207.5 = 6.714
